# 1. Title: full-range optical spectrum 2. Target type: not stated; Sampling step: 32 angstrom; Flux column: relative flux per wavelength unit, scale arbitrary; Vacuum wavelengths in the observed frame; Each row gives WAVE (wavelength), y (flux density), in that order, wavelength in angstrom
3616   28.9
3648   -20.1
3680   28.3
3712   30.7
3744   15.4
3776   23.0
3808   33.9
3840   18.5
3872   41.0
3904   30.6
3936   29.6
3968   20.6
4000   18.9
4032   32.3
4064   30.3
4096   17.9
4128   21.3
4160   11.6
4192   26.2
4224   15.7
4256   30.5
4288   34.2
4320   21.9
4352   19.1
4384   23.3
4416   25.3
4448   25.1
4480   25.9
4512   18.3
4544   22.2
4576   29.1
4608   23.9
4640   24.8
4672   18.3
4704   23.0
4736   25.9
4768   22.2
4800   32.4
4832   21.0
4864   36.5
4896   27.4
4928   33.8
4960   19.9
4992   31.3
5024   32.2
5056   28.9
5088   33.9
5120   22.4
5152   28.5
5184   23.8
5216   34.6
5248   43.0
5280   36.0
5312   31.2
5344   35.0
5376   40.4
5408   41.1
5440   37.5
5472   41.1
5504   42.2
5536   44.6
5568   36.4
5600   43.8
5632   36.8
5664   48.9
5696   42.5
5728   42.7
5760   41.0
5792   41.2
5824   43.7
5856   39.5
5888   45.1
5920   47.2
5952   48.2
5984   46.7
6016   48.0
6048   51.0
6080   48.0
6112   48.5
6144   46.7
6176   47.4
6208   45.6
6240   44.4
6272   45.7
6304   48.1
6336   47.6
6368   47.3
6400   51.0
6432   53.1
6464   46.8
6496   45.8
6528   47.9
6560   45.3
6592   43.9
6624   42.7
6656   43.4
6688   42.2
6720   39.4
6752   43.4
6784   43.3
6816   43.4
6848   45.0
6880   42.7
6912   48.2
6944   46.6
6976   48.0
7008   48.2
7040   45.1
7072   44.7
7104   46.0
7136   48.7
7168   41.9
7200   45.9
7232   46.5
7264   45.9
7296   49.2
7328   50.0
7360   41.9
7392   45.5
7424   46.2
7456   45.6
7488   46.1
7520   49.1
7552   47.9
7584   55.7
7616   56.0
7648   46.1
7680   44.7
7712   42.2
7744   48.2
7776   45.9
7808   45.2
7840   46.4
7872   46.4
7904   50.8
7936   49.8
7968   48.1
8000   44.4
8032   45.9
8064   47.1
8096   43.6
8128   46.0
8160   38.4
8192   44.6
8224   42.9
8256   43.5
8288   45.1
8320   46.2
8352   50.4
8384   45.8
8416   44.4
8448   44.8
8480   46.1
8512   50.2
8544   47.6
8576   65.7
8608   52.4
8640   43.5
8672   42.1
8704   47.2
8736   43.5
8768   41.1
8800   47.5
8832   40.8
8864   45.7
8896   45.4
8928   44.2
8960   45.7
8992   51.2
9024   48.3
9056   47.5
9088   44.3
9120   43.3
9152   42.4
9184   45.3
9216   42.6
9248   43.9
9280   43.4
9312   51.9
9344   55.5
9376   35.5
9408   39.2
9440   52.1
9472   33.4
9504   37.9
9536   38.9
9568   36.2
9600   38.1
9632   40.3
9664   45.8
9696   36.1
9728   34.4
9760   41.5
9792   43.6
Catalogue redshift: 0.30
